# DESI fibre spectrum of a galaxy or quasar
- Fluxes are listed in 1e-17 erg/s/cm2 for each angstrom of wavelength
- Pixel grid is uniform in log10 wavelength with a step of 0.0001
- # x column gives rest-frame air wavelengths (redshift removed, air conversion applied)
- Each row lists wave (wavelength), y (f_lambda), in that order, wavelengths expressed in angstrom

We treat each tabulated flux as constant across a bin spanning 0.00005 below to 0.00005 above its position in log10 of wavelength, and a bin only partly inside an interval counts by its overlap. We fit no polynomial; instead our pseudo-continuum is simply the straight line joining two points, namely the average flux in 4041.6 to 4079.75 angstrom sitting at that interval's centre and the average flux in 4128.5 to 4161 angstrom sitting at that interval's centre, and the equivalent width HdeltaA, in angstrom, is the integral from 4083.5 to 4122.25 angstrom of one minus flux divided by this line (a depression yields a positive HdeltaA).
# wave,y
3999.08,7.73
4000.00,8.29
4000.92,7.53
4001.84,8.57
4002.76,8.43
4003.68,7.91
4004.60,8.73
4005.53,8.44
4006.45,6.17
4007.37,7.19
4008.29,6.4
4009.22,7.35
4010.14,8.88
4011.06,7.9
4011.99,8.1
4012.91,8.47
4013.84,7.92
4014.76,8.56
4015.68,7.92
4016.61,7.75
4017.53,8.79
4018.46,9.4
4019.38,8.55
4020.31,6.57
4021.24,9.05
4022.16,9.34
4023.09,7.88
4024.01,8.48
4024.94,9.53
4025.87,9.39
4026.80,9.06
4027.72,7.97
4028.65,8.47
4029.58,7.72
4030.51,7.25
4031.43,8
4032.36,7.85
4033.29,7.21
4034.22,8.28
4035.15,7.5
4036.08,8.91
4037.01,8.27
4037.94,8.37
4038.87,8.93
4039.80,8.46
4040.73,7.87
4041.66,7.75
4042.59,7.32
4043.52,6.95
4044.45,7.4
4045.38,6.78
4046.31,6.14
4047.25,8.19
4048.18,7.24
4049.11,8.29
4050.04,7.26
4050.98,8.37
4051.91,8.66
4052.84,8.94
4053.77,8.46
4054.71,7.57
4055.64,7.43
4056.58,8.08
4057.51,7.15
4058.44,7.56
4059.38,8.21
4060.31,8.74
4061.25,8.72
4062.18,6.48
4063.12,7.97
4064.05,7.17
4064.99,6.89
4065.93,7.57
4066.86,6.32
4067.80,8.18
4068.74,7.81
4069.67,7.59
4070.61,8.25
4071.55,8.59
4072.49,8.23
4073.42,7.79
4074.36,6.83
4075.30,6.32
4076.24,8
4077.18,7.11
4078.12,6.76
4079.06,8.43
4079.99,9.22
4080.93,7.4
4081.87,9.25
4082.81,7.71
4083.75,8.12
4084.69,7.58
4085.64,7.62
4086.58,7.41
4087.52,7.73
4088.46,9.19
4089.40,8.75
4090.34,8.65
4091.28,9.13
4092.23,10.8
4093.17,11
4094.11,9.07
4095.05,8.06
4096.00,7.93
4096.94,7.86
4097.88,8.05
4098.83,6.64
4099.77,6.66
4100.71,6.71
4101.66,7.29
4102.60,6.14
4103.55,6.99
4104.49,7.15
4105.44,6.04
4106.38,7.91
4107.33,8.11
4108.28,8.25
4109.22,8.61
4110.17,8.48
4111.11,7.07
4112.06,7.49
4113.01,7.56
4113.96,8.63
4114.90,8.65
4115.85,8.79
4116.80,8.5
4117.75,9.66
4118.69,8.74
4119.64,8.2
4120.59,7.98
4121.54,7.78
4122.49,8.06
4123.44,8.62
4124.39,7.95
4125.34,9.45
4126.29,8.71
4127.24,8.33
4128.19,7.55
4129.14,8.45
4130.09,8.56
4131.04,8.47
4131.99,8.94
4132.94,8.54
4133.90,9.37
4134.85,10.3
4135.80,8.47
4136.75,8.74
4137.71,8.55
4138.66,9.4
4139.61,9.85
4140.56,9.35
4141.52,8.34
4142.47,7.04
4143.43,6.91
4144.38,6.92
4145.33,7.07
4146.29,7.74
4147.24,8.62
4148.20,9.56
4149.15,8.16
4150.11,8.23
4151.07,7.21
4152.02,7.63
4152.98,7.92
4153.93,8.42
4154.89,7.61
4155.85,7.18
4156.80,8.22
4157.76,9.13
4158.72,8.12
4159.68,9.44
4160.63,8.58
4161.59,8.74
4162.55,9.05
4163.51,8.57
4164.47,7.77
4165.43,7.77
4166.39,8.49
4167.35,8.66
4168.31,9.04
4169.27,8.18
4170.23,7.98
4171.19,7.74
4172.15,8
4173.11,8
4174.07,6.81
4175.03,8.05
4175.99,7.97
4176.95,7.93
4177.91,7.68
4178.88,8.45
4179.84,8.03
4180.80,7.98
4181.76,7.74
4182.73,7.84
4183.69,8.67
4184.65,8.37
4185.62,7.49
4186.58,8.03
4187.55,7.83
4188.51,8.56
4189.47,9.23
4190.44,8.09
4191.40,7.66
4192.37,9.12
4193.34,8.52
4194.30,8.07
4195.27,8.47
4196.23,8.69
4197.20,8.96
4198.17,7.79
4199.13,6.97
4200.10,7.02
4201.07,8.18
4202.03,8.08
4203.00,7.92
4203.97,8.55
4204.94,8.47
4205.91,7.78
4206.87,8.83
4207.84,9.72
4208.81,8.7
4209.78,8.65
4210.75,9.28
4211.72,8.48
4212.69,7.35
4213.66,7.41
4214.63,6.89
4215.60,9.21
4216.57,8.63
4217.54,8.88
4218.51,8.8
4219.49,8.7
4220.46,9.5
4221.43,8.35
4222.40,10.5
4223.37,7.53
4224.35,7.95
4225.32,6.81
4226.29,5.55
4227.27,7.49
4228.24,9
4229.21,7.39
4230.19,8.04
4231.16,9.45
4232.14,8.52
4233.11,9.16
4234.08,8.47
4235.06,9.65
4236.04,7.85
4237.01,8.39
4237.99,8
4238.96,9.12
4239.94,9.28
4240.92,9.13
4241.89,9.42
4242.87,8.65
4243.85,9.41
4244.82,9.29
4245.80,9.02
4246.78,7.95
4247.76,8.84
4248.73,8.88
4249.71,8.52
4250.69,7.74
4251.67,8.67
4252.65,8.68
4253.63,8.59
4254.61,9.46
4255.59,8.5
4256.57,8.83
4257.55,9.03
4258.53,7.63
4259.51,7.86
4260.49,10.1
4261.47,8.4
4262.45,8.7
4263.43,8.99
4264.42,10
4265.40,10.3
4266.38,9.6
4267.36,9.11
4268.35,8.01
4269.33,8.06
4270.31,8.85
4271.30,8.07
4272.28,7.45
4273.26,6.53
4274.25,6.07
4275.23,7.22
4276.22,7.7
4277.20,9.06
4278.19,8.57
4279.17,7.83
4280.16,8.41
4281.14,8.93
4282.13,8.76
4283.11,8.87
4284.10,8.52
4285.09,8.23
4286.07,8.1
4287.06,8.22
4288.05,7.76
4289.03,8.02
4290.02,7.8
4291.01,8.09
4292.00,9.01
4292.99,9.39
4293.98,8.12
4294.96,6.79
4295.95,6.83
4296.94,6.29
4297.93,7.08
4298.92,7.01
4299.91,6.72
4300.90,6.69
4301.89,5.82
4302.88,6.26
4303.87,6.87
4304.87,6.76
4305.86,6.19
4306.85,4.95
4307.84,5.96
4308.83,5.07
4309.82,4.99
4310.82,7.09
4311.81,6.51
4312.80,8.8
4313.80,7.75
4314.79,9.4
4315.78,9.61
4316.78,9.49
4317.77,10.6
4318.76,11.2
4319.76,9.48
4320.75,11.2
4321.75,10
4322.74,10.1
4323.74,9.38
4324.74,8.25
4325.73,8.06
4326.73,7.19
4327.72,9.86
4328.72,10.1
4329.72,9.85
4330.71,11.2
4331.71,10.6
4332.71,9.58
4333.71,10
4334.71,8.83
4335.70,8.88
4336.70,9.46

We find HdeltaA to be -0.26 angstrom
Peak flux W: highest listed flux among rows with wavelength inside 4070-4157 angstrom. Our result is 11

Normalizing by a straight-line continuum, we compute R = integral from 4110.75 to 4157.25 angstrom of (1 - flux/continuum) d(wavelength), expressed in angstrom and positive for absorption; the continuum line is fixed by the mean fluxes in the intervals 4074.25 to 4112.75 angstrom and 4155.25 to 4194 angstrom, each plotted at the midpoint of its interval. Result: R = -1.5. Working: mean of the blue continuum 7.9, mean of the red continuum 8.22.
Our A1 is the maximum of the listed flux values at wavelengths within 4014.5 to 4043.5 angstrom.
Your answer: 9.53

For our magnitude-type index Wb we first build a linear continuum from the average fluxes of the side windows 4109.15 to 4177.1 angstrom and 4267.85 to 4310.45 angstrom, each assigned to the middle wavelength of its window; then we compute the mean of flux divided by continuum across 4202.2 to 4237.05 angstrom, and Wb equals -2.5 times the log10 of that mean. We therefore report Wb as -0.07 mag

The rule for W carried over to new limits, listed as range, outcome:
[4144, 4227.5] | 10.5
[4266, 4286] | 9.6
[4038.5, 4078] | 8.94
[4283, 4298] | 9.39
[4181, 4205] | 9.23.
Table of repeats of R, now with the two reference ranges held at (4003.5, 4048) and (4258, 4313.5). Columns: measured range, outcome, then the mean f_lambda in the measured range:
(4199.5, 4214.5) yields -0.8 angstrom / 8.25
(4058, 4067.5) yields 0.5 angstrom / 7.57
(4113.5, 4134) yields -1.6 angstrom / 8.53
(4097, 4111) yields 1.0 angstrom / 7.37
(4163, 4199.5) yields -1.4 angstrom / 8.14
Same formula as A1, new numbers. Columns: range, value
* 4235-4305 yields 10.3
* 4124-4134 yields 9.45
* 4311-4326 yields 11.2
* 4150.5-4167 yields 9.44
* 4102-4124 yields 9.66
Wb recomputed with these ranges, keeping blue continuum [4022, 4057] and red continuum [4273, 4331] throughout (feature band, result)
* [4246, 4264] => -0.08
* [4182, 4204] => -0.02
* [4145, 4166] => -0.03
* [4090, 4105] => 0.00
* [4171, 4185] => 0.01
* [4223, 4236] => 0.00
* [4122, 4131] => -0.05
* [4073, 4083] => 0.04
